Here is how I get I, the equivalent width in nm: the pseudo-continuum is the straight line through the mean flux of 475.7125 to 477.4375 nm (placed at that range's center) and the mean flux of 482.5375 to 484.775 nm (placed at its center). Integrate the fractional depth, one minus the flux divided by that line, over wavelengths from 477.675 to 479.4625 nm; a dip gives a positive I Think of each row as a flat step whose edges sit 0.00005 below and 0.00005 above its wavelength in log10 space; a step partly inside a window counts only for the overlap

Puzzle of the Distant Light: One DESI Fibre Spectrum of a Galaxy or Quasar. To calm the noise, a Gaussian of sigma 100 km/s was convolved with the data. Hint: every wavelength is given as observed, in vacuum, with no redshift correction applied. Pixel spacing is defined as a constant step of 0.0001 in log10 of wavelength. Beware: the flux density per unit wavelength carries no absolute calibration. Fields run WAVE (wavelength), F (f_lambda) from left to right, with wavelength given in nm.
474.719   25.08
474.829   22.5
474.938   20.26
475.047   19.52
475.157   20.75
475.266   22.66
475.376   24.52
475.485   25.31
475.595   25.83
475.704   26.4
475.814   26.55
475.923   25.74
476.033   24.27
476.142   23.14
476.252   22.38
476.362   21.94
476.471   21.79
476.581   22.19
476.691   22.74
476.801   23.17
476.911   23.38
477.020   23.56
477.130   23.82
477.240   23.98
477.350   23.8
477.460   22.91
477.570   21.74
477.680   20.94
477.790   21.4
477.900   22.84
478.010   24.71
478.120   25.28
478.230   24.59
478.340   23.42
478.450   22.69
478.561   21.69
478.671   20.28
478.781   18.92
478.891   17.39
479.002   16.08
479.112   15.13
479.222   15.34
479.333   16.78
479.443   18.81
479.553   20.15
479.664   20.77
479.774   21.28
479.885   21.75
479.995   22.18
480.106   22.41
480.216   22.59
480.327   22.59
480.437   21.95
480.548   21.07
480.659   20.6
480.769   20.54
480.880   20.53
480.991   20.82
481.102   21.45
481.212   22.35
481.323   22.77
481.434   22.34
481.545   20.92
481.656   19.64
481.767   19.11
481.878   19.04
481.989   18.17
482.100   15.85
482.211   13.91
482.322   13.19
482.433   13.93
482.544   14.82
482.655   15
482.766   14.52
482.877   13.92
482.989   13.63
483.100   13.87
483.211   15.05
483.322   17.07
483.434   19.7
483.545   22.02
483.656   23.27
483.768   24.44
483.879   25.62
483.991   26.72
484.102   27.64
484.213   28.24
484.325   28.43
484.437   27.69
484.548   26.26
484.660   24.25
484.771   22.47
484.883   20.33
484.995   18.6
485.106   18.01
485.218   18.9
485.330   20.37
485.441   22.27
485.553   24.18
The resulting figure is 0.20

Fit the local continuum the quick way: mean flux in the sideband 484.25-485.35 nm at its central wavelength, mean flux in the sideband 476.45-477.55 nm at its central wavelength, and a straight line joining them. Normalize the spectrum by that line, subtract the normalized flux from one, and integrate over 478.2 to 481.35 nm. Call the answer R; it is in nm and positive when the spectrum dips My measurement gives 0.333 nm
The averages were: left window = 23.1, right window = 22.7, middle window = 20.5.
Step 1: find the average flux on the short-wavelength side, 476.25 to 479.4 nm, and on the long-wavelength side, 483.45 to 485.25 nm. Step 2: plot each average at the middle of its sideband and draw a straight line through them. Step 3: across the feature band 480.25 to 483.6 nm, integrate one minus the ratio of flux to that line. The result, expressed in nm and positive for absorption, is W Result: 0.67 nm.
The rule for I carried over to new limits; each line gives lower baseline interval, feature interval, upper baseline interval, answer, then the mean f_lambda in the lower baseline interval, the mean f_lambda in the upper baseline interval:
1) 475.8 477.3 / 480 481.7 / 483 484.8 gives 0.12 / 23.4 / 23.1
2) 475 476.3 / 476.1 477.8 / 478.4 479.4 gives -0.08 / 24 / 18.2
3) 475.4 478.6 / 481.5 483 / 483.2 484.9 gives 0.49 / 23.5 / 24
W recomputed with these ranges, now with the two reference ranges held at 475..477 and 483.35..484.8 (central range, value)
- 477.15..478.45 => 0.03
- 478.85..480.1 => 0.27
